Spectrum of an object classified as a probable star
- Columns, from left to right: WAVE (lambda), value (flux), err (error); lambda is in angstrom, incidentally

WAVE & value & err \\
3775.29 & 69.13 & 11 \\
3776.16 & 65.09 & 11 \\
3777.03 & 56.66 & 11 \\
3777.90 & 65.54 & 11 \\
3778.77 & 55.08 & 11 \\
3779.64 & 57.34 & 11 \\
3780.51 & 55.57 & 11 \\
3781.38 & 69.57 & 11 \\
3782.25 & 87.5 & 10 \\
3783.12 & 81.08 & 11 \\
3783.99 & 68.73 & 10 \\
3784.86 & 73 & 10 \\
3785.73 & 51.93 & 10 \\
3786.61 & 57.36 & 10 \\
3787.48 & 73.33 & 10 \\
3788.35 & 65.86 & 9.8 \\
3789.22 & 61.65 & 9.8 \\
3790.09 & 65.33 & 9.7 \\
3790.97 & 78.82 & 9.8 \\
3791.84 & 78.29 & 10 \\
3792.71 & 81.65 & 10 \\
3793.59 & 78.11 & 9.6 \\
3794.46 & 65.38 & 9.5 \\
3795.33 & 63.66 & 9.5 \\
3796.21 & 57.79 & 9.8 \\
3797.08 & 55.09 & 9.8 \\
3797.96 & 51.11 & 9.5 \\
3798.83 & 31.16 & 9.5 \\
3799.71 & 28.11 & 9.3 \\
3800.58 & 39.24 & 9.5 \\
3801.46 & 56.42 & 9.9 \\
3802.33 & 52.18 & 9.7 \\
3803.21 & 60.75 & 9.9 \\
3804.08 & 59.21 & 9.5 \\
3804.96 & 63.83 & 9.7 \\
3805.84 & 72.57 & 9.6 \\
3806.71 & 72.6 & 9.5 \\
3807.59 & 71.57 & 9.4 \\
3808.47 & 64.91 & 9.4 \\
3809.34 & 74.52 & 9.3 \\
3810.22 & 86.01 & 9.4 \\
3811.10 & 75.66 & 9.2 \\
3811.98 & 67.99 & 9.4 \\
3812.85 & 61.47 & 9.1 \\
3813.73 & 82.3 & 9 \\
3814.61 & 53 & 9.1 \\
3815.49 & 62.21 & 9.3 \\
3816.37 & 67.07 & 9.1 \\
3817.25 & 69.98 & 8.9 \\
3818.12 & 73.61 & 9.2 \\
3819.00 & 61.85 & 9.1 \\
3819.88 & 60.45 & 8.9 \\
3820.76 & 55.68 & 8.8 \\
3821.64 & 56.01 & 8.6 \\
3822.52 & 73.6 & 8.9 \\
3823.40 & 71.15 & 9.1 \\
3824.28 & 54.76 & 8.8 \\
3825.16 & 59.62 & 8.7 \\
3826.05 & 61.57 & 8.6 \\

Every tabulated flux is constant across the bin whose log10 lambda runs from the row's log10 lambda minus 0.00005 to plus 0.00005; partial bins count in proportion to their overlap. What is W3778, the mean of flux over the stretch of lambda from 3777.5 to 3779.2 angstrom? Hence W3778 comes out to 60.2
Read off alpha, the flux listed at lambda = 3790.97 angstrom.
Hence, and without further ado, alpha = 78.82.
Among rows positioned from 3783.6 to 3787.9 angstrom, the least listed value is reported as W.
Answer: 51.93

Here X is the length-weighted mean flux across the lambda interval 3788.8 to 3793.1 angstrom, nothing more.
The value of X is 73.1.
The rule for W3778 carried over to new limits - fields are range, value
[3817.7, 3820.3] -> 65.2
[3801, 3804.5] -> 57.1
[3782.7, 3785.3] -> 74.3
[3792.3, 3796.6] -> 69.3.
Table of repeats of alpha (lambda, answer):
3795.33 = 63.66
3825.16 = 59.62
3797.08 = 55.09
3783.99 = 68.73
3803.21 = 60.75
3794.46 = 65.38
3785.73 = 51.93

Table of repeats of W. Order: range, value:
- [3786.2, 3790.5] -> 57.36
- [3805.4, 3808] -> 71.57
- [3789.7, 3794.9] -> 65.33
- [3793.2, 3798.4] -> 51.11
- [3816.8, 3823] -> 55.68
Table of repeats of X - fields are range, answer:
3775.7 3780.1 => 60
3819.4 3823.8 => 63.3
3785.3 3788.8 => 62.1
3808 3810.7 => 75.1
